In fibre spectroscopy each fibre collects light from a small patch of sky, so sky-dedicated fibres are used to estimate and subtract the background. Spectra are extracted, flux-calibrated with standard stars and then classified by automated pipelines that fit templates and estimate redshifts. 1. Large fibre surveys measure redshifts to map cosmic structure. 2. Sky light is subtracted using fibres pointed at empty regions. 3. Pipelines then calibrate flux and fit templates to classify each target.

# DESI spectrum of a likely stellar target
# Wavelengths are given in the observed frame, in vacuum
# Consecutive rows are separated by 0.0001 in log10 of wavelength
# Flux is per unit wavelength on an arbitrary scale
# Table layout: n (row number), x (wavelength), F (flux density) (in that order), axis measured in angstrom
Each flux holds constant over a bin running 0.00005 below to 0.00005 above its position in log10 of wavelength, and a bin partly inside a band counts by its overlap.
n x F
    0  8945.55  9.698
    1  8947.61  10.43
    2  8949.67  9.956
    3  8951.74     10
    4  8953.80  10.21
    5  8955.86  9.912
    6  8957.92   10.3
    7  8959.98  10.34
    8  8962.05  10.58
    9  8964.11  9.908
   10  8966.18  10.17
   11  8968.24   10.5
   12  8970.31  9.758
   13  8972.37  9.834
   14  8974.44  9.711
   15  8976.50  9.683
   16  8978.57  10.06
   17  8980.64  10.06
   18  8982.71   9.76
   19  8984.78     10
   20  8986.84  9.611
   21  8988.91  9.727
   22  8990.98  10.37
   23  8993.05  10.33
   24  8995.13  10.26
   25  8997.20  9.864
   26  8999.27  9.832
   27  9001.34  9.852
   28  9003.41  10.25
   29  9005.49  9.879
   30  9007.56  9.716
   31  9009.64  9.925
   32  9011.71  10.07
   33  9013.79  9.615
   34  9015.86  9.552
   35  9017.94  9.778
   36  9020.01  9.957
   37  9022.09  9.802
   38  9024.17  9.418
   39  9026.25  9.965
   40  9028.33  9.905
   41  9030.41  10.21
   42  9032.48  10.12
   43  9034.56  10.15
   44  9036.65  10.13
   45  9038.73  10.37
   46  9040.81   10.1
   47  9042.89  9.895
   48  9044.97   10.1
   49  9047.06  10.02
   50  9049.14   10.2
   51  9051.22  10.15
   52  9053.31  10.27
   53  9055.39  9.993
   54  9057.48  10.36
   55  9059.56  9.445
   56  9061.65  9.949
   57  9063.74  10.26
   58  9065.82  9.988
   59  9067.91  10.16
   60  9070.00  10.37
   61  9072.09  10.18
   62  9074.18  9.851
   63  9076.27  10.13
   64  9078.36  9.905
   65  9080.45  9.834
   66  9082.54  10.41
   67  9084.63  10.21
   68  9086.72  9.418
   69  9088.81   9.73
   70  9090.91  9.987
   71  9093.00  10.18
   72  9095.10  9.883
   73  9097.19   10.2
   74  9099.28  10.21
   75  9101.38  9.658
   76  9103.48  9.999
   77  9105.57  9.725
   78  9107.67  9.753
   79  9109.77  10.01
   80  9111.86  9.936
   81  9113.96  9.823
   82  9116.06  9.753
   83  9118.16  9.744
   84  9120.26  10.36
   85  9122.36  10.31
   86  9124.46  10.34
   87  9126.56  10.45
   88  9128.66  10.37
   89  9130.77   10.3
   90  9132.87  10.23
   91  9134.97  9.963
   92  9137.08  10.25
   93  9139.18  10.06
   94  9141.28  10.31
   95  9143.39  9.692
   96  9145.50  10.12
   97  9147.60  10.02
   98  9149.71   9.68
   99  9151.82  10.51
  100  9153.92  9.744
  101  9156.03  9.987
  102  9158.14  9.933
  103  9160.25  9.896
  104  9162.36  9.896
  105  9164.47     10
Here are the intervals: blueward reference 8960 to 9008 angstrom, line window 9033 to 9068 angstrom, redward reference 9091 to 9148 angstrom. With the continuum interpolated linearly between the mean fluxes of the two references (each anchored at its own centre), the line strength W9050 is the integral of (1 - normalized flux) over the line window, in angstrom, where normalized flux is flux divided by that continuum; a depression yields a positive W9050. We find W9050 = -0.2 angstrom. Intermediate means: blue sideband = 10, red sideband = 10.1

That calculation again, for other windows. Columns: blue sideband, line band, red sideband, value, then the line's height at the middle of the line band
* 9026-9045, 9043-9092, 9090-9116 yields -0.1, 10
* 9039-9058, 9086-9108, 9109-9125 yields 0.3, 10.1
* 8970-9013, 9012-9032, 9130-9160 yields 0.3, 9.96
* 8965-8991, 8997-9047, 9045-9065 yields 0.4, 10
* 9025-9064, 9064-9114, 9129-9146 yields 0.5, 10.1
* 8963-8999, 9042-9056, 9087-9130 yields -0.1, 9.99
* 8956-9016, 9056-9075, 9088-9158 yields -0.1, 10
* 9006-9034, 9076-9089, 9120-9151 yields 0.1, 10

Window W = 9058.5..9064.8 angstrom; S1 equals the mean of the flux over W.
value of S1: 9.9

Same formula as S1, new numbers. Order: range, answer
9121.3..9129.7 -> 10.4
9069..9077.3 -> 10.1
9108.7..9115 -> 9.93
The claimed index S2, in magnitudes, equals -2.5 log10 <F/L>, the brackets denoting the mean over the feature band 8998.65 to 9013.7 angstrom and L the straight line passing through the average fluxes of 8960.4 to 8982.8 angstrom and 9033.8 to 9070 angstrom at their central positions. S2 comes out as 0.02 mag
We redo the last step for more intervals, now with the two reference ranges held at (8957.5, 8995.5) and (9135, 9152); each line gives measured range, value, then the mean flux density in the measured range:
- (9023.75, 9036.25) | 0.01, 9.99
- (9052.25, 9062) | 0.00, 10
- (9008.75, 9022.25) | 0.02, 9.82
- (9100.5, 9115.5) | 0.02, 9.84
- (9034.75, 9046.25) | -0.01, 10.1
